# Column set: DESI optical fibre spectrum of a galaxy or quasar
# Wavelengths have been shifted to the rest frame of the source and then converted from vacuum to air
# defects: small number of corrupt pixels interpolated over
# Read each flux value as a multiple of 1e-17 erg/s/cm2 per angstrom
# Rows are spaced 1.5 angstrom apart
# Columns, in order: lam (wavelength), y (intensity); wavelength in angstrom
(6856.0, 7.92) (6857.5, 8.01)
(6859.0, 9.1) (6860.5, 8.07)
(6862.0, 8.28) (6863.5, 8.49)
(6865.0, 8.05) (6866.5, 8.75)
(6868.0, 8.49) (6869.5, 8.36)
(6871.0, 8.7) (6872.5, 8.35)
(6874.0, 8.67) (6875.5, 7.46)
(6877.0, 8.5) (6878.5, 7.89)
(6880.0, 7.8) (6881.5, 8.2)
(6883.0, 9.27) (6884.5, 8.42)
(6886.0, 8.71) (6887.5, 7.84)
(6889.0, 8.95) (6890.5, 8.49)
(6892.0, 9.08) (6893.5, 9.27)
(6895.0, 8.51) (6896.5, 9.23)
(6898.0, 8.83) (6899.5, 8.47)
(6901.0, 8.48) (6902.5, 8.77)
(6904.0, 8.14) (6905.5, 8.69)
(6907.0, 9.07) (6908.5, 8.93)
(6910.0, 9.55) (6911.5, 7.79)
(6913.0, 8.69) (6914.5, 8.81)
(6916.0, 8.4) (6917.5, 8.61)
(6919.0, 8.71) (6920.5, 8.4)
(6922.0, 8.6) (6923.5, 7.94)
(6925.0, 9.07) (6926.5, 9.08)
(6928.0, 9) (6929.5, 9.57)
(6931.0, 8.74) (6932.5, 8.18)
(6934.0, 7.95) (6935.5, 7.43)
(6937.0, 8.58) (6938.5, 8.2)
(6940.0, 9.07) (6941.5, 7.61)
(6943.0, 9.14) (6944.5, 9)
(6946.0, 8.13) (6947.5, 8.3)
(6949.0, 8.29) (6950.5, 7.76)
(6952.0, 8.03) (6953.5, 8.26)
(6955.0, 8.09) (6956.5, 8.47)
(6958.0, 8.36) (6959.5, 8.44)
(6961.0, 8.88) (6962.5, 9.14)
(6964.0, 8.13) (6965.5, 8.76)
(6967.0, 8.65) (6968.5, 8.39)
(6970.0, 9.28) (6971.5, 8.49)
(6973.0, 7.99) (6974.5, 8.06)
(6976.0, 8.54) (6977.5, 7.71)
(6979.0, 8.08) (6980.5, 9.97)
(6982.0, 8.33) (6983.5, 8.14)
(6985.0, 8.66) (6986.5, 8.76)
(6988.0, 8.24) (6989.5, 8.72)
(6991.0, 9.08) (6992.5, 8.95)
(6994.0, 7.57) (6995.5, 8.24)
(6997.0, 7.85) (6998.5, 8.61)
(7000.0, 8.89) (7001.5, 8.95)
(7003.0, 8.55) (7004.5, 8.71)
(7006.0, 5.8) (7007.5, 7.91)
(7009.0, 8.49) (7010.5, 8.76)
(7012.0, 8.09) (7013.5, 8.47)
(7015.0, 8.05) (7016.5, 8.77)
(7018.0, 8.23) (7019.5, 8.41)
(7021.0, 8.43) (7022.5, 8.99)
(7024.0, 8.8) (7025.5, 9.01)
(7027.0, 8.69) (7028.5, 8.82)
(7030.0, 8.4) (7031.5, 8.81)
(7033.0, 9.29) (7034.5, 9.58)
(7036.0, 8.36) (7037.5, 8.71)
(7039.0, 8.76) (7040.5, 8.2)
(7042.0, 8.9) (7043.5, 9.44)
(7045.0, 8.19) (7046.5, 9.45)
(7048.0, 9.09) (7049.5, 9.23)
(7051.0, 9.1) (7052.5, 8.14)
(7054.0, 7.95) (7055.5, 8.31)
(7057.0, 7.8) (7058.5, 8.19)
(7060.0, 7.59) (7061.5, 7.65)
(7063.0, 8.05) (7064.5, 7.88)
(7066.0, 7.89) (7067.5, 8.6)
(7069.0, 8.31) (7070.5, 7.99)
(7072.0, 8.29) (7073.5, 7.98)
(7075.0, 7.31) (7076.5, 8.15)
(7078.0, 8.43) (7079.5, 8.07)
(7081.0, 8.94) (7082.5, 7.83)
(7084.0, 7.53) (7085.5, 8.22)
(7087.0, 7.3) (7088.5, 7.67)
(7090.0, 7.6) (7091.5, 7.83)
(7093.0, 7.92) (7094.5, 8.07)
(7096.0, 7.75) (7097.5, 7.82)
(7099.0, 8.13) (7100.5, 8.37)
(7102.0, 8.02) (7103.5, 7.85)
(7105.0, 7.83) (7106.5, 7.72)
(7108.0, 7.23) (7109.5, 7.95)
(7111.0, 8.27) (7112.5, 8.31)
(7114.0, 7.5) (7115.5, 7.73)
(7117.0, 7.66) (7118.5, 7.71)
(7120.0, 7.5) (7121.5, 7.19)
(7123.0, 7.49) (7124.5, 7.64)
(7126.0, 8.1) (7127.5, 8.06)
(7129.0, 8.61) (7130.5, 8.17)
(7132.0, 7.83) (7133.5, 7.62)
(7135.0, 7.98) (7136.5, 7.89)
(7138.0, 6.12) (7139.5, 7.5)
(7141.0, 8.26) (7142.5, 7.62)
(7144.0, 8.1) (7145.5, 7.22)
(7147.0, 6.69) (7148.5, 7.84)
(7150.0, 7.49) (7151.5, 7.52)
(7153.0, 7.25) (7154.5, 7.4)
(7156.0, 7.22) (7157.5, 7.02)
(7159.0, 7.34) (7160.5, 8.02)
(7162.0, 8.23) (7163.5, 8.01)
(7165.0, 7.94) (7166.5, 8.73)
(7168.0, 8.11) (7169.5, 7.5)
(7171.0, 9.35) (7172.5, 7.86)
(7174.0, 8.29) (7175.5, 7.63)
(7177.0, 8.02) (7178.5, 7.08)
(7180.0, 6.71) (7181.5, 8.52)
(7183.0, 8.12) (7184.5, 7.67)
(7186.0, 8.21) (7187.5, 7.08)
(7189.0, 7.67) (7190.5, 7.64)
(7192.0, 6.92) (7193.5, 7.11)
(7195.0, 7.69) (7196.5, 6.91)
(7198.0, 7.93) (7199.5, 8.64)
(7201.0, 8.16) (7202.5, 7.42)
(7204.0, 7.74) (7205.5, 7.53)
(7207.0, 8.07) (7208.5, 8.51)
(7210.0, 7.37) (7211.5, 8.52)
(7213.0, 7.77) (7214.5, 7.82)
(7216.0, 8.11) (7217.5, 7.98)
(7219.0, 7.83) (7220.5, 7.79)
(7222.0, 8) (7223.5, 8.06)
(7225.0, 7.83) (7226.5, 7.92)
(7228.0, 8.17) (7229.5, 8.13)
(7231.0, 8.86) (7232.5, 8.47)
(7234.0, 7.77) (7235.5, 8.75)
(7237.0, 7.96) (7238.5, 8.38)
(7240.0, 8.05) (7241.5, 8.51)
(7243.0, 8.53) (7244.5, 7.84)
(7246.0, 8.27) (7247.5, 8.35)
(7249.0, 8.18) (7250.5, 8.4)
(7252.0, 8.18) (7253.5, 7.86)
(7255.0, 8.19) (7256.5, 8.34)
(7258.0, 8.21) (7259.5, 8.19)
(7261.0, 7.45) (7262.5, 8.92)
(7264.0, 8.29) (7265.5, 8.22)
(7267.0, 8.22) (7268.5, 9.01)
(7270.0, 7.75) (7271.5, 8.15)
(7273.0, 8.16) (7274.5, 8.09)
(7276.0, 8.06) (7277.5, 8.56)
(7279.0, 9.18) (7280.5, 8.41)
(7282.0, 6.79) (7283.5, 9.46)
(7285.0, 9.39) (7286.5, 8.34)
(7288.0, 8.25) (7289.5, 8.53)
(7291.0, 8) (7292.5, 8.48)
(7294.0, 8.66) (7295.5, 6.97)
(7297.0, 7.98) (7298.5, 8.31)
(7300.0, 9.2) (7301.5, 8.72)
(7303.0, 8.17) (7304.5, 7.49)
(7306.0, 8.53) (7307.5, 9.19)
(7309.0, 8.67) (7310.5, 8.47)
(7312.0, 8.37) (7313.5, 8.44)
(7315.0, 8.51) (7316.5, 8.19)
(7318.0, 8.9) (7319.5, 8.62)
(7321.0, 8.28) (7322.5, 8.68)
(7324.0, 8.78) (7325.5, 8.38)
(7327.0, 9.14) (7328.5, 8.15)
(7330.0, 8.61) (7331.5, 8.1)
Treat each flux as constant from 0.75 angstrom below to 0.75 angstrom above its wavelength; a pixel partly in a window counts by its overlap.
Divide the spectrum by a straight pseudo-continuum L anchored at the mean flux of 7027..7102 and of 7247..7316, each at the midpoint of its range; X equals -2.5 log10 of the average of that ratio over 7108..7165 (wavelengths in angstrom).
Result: 0.085 mag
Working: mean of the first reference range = 8.28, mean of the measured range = 7.67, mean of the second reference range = 8.33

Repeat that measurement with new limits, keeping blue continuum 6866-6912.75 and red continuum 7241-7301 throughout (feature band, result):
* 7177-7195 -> 0.11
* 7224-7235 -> 0.02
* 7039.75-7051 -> -0.06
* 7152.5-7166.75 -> 0.09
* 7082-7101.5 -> 0.08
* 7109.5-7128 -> 0.09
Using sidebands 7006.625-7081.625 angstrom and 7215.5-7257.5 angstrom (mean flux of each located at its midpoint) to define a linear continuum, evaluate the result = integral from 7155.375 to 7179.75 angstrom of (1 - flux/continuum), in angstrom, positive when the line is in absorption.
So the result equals 1.2 angstrom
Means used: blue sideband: 8.45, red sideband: 8.17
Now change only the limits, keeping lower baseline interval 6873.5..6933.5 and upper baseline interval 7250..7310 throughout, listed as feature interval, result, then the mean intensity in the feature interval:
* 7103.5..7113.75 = 0.7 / 7.86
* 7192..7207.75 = 1.3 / 7.68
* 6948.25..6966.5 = 0.4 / 8.39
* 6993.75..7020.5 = 0.9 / 8.26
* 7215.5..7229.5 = 0.7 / 7.97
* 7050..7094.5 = 2.4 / 8.03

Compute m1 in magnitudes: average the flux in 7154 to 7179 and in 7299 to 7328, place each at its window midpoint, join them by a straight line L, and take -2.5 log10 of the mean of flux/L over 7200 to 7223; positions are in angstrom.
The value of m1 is 0.02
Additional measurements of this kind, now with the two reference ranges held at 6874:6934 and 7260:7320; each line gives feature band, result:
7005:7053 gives -0.01 mag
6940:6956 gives 0.04 mag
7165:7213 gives 0.08 mag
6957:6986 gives 0.01 mag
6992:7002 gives 0.02 mag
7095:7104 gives 0.07 mag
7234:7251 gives 0.02 mag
